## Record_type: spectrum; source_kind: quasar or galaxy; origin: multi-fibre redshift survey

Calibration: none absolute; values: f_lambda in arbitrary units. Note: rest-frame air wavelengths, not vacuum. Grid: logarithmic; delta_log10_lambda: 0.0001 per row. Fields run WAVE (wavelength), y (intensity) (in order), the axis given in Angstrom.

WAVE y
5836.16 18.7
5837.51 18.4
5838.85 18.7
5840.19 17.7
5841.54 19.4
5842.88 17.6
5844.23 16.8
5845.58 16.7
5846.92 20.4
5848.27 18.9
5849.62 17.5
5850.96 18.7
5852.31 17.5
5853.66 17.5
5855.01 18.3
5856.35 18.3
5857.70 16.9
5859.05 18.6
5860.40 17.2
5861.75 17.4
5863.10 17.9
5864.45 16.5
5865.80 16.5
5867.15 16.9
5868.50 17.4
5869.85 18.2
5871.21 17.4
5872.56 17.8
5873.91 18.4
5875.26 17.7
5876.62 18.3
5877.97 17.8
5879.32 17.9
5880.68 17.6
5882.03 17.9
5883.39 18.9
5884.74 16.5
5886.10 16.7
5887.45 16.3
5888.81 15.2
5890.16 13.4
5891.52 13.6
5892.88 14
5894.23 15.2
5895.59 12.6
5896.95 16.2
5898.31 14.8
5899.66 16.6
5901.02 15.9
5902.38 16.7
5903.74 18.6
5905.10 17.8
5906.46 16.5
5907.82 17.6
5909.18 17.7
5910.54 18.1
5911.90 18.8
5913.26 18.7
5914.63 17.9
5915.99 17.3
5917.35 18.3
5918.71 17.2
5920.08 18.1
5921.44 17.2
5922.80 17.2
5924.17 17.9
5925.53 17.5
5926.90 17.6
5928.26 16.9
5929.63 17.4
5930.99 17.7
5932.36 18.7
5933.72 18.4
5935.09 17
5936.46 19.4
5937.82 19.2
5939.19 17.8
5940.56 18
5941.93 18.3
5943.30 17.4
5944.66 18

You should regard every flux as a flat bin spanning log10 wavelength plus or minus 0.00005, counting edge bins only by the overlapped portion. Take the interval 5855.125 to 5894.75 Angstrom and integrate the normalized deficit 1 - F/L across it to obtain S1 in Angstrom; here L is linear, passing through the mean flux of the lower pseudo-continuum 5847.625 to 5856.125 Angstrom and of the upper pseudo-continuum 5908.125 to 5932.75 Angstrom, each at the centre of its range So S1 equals 2.2 Angstrom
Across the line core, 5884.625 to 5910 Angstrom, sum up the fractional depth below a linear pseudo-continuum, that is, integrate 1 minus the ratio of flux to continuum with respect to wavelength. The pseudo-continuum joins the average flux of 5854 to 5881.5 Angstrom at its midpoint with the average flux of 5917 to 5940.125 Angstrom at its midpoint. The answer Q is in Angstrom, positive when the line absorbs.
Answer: 2.7 Angstrom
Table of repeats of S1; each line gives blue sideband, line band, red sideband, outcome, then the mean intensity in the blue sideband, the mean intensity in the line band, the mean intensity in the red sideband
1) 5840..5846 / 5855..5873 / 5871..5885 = 0.3 Angstrom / 17.6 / 17.5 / 17.9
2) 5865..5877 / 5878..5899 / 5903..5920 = 2.2 Angstrom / 17.6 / 15.9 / 17.9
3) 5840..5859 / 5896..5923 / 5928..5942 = 1.1 Angstrom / 18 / 17.3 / 18.1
